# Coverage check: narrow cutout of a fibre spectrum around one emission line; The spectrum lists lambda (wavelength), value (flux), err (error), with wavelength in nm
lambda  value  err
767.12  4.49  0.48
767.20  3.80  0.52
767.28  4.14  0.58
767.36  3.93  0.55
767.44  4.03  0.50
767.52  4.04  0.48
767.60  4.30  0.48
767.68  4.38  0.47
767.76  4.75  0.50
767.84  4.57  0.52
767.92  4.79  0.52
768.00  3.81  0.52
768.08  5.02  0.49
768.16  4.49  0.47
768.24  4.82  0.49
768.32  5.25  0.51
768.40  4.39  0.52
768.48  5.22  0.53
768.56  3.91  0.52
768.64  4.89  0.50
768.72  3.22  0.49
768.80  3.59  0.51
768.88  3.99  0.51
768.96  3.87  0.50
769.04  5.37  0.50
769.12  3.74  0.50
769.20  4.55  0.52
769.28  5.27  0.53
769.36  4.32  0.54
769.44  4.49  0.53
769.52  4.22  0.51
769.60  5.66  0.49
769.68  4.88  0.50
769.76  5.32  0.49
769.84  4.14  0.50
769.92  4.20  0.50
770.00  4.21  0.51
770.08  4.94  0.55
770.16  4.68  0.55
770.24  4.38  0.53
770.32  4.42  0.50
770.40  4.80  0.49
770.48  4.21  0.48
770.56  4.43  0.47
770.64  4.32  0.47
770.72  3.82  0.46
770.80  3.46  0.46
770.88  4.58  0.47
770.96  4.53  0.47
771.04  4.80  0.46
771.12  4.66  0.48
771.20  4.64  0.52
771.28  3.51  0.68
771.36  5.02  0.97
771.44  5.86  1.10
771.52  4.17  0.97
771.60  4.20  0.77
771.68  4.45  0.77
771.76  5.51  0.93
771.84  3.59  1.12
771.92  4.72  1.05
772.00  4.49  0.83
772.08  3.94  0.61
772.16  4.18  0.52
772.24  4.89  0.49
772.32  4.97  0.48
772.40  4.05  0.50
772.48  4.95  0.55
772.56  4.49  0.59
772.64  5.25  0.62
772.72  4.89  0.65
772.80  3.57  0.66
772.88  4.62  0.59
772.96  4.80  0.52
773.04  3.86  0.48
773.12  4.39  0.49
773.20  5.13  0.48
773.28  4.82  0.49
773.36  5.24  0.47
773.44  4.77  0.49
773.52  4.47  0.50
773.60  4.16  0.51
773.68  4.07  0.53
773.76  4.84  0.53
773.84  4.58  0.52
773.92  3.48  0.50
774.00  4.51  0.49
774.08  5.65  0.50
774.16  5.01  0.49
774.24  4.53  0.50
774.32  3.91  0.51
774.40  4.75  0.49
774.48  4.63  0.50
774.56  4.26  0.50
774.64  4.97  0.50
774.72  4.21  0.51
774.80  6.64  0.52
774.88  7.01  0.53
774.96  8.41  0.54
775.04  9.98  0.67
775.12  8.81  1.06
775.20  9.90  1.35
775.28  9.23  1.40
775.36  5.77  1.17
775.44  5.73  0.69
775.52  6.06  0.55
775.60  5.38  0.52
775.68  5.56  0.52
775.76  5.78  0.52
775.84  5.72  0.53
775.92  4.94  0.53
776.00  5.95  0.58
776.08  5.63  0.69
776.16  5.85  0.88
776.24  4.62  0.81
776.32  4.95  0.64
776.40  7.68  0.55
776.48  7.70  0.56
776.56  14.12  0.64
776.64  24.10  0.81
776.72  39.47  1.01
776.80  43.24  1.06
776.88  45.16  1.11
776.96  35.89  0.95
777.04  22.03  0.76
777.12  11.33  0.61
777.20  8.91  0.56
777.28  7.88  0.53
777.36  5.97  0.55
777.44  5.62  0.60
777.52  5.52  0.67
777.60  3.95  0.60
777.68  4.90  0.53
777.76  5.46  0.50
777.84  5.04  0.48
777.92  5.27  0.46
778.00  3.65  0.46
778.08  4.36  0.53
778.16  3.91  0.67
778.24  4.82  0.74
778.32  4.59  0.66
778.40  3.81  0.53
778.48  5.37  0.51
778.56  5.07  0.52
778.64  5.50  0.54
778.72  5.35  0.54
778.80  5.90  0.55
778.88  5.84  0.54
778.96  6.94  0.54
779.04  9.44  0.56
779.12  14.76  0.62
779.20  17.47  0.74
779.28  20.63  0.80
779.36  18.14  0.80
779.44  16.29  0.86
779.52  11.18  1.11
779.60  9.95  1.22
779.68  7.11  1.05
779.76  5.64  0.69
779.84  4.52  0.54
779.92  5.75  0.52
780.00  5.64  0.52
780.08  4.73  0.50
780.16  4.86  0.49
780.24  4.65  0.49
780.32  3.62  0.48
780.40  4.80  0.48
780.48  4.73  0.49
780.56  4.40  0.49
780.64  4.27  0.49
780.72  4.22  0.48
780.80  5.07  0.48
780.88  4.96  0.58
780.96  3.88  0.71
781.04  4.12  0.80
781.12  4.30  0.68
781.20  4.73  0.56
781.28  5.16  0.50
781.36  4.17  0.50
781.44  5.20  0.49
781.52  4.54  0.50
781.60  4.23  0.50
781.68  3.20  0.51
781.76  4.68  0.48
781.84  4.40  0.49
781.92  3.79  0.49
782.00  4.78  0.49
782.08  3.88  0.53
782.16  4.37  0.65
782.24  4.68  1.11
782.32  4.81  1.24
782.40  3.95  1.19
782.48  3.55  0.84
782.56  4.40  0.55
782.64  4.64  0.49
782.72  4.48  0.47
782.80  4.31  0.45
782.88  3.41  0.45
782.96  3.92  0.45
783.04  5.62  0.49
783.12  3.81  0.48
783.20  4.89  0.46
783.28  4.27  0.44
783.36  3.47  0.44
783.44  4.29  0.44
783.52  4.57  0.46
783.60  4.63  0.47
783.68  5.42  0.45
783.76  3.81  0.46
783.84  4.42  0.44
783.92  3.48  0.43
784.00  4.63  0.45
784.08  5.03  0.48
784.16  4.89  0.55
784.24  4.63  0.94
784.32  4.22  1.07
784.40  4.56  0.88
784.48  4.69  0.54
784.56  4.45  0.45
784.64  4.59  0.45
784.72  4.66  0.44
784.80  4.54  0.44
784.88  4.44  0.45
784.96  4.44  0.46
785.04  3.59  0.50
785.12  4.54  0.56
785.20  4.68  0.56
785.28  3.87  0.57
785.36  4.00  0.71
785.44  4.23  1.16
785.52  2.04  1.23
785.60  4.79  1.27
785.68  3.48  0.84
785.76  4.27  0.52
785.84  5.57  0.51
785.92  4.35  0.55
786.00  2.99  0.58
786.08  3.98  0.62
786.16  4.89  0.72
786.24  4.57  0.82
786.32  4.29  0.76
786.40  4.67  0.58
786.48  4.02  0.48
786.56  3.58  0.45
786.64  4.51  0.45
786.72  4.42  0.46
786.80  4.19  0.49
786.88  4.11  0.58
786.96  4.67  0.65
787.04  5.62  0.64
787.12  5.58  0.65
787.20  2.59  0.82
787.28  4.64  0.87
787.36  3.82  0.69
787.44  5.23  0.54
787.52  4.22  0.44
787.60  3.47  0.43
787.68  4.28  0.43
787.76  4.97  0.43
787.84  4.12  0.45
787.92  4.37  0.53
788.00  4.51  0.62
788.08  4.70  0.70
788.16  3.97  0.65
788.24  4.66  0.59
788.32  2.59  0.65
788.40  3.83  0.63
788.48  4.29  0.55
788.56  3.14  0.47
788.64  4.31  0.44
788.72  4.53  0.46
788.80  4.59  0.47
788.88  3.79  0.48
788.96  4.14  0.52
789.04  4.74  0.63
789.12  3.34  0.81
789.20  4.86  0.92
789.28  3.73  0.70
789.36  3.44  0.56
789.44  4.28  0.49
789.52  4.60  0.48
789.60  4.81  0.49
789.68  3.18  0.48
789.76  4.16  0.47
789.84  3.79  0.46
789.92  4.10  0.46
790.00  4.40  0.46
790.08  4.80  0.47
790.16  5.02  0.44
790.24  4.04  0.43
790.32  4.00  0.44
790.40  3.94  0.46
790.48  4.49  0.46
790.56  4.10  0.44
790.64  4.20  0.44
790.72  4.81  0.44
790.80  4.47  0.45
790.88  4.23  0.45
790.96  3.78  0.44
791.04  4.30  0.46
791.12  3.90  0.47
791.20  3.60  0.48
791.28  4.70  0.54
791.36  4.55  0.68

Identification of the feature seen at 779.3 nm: [N II] 6583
